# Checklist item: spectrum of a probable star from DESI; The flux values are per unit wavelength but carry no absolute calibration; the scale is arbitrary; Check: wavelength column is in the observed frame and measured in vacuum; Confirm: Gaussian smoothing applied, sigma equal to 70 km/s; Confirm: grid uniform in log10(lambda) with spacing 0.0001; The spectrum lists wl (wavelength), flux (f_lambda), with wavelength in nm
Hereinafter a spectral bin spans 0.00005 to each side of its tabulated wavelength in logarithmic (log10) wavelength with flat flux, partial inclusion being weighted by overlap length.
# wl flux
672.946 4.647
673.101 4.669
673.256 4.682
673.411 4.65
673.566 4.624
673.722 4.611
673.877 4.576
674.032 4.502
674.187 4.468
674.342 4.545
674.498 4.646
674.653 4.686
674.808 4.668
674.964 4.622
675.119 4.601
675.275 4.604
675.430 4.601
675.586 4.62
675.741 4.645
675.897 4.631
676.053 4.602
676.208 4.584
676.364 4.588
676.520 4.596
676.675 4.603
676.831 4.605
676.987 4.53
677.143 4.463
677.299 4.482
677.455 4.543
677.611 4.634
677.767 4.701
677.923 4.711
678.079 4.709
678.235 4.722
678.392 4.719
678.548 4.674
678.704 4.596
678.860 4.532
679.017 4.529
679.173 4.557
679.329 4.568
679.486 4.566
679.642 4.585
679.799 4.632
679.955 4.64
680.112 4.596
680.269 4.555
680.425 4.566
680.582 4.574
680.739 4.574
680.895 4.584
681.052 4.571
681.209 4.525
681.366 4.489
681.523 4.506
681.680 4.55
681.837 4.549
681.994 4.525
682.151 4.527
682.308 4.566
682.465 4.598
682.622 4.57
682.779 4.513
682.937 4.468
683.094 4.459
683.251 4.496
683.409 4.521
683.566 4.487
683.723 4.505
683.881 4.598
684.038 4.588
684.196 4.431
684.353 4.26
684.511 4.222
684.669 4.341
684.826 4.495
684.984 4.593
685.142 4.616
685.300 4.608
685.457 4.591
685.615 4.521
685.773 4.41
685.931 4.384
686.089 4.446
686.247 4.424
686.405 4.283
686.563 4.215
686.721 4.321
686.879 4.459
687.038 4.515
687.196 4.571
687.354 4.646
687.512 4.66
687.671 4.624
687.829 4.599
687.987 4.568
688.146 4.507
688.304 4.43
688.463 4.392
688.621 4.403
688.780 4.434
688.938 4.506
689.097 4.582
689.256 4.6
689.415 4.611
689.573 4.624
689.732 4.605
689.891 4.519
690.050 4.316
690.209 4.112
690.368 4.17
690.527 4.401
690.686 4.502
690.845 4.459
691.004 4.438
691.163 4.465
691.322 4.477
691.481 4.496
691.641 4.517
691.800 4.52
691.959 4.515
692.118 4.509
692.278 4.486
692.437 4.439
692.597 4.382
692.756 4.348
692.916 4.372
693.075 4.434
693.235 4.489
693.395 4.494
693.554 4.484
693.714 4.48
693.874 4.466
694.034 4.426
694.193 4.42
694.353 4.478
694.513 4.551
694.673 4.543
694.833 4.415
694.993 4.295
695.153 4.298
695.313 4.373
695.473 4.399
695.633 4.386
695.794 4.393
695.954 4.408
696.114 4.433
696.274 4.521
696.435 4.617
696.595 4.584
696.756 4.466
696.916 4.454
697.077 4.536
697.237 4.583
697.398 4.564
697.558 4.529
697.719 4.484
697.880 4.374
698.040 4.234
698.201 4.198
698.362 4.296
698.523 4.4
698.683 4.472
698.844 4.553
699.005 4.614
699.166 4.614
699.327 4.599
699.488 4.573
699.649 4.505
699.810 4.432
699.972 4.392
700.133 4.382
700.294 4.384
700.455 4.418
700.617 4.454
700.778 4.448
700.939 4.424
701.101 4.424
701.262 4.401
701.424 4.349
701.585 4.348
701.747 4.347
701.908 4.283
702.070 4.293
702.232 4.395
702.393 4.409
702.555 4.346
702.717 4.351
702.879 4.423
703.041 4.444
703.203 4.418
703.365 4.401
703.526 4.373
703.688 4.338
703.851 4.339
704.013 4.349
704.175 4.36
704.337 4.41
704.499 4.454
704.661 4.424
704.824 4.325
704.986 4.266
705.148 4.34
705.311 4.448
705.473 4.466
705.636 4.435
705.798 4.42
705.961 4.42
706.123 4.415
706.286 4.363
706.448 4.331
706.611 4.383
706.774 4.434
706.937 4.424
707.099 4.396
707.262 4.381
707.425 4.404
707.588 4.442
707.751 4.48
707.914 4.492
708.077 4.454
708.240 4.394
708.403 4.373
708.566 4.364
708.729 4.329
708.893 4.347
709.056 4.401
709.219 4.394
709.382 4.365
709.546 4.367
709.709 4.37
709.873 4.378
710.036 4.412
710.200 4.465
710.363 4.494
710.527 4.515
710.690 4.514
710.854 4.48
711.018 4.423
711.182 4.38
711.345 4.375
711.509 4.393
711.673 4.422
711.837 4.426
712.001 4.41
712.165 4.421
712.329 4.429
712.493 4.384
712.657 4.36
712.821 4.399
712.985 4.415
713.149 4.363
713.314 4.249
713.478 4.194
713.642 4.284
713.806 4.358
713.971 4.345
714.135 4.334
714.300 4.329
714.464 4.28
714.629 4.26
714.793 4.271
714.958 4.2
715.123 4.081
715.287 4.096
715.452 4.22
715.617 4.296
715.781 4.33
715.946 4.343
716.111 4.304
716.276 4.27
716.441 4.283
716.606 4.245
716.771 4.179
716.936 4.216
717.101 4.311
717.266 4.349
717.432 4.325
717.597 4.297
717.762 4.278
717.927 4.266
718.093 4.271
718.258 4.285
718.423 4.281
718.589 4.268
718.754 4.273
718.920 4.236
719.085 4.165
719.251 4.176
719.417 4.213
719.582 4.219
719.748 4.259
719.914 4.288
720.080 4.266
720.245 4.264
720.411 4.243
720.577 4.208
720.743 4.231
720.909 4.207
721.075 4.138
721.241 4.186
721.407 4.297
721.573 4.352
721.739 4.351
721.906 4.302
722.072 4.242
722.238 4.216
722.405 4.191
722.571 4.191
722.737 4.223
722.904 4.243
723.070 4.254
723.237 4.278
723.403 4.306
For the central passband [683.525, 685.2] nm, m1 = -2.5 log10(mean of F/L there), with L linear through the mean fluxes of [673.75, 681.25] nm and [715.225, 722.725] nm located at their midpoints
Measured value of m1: 0.02 mag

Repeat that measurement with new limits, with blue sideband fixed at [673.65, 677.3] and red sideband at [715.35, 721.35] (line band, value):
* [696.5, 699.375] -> -0.015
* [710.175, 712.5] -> -0.032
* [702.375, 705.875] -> -0.005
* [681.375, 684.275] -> 0.002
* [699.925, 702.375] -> 0.001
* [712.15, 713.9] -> -0.013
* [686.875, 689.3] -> -0.010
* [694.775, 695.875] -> 0.017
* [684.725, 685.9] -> -0.006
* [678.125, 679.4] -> -0.012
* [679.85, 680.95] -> -0.009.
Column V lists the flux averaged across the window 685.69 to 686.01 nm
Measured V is 4.4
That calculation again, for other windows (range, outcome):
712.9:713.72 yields 4.3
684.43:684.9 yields 4.35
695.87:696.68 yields 4.51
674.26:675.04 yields 4.63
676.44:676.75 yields 4.61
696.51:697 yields 4.5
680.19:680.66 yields 4.56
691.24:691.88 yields 4.5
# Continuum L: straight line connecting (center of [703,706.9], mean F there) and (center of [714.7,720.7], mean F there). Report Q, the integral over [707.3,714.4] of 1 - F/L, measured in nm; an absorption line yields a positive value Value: -0.11 nm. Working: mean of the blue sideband 4.39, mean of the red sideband 4.25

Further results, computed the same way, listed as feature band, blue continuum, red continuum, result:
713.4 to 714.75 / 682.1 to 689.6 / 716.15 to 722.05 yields 0.00 nm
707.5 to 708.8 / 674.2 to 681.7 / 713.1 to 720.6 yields -0.02 nm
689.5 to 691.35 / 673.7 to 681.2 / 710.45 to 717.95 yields 0.03 nm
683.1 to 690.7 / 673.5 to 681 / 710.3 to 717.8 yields 0.09 nm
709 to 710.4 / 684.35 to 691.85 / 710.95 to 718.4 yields -0.02 nm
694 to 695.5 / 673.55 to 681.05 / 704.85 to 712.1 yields 0.02 nm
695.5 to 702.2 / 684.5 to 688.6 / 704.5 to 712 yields 0.00 nm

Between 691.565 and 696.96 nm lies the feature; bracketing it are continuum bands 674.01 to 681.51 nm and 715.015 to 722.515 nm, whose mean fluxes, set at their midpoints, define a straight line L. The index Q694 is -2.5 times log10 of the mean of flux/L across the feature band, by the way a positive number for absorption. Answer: 0.00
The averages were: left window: 4.59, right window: 4.25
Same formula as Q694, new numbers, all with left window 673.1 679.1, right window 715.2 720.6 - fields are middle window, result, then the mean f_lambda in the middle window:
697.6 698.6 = 0.022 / 4.34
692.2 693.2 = 0.014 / 4.41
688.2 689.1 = 0.013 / 4.45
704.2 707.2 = -0.009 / 4.4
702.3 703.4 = -0.003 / 4.4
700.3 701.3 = -0.006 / 4.43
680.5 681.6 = 0.005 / 4.54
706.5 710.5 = -0.017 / 4.41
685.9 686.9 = 0.041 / 4.36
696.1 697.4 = -0.023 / 4.53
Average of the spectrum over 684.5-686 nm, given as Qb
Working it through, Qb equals 4.49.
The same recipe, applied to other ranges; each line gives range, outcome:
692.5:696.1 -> 4.42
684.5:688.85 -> 4.48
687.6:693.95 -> 4.47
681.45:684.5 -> 4.51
